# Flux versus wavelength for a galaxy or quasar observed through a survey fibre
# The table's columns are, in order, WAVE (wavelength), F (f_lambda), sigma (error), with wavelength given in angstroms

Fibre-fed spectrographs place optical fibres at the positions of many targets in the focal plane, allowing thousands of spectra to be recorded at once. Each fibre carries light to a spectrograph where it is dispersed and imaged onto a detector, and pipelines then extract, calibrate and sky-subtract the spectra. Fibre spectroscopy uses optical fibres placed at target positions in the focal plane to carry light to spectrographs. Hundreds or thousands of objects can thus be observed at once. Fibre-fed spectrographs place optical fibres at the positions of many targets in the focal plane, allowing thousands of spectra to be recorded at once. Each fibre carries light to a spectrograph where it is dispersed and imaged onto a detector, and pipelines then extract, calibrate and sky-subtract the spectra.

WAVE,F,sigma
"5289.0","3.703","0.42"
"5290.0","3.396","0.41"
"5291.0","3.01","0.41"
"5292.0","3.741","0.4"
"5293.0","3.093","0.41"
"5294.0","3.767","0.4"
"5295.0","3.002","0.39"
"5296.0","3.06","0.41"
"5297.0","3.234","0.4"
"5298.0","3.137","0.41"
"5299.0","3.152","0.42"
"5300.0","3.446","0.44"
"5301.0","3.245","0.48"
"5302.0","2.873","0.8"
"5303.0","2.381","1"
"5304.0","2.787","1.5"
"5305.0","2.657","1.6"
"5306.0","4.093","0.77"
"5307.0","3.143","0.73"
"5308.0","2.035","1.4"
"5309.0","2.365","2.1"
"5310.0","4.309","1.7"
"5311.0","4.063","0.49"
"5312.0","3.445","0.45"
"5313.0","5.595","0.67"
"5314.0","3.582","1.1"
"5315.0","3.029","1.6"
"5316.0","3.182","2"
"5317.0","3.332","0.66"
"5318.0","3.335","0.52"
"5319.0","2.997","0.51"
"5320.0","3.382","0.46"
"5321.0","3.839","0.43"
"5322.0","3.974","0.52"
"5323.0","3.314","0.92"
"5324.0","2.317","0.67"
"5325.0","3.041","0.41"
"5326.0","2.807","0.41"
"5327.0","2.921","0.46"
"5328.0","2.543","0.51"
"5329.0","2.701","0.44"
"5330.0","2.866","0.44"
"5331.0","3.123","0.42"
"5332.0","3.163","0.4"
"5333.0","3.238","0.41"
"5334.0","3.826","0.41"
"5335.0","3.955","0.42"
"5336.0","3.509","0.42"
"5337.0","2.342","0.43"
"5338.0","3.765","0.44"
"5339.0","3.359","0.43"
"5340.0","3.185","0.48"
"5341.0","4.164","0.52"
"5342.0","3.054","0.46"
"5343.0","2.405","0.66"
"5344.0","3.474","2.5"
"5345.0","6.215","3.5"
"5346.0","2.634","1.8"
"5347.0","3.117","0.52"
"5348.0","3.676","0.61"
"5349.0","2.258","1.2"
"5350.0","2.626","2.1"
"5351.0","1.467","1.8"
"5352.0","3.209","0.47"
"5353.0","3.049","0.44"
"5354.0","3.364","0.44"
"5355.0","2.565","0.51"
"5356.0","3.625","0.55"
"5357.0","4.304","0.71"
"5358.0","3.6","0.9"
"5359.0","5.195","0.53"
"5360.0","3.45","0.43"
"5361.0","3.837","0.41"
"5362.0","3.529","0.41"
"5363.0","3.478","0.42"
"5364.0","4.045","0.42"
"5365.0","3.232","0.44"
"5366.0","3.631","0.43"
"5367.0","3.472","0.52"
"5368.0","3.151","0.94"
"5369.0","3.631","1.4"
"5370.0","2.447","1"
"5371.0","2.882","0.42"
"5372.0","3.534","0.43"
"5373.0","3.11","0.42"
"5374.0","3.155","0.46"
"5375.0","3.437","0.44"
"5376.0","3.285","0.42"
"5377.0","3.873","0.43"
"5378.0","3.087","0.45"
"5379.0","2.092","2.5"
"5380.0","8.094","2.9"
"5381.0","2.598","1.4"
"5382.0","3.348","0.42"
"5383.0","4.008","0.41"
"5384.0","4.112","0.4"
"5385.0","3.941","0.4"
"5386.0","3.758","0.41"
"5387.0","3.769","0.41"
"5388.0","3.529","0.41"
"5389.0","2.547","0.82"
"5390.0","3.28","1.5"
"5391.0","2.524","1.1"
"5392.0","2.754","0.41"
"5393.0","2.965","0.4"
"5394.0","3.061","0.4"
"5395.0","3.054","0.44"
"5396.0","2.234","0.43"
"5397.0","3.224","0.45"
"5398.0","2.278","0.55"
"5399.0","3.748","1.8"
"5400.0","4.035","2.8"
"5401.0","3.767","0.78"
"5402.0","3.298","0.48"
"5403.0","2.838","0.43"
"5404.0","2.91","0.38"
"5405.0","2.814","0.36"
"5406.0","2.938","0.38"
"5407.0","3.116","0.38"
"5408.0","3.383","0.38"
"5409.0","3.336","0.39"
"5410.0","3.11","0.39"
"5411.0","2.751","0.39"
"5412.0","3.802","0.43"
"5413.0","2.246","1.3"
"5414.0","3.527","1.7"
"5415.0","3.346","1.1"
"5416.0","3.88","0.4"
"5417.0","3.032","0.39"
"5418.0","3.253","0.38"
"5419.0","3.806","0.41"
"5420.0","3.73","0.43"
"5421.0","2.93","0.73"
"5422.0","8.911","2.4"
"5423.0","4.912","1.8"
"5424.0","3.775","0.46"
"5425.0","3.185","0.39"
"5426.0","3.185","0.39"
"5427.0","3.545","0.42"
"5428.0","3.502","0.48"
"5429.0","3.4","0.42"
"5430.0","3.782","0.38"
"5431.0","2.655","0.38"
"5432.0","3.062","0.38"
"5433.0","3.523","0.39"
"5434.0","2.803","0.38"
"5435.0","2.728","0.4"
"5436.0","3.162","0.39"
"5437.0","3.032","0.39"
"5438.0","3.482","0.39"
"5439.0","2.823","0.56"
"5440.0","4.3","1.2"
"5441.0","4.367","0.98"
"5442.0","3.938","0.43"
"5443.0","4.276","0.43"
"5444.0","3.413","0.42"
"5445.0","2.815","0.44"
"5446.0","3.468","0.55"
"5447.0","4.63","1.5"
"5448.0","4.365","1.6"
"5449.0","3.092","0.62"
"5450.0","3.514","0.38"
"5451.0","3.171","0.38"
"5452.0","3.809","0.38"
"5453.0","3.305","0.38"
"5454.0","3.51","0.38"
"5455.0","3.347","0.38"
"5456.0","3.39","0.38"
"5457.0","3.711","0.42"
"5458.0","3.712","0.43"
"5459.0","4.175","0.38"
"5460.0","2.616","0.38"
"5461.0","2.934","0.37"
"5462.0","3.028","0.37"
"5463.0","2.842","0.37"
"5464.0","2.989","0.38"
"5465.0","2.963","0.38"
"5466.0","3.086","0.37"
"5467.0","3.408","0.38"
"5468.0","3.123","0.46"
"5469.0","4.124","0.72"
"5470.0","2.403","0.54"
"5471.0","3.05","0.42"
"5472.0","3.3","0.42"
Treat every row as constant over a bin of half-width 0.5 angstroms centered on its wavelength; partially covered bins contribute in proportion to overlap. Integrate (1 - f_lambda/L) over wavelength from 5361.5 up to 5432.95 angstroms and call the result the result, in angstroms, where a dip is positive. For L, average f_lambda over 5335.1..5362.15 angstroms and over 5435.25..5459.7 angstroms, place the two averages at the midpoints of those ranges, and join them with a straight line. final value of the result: 1.1 angstroms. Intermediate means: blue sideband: 3.38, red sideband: 3.6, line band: 3.43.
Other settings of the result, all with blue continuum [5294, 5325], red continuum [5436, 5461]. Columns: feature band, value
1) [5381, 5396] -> 0.8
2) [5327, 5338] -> 0.6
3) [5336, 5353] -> 0.8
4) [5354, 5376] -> -0.6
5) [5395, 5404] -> 0.8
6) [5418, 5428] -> -1.8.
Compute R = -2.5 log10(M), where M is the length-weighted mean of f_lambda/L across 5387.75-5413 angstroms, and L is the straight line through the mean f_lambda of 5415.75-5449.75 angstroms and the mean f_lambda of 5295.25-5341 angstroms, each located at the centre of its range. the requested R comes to 0.16 mag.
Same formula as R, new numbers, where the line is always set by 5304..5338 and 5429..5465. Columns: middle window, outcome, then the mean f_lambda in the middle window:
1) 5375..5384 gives -0.14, 3.8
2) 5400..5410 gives 0.06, 3.2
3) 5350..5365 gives -0.04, 3.44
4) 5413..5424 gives -0.19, 4.03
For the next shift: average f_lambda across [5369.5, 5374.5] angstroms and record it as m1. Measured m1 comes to 3.03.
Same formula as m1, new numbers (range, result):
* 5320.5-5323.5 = 3.71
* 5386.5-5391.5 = 3.13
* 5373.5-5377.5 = 3.44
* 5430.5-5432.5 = 2.86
